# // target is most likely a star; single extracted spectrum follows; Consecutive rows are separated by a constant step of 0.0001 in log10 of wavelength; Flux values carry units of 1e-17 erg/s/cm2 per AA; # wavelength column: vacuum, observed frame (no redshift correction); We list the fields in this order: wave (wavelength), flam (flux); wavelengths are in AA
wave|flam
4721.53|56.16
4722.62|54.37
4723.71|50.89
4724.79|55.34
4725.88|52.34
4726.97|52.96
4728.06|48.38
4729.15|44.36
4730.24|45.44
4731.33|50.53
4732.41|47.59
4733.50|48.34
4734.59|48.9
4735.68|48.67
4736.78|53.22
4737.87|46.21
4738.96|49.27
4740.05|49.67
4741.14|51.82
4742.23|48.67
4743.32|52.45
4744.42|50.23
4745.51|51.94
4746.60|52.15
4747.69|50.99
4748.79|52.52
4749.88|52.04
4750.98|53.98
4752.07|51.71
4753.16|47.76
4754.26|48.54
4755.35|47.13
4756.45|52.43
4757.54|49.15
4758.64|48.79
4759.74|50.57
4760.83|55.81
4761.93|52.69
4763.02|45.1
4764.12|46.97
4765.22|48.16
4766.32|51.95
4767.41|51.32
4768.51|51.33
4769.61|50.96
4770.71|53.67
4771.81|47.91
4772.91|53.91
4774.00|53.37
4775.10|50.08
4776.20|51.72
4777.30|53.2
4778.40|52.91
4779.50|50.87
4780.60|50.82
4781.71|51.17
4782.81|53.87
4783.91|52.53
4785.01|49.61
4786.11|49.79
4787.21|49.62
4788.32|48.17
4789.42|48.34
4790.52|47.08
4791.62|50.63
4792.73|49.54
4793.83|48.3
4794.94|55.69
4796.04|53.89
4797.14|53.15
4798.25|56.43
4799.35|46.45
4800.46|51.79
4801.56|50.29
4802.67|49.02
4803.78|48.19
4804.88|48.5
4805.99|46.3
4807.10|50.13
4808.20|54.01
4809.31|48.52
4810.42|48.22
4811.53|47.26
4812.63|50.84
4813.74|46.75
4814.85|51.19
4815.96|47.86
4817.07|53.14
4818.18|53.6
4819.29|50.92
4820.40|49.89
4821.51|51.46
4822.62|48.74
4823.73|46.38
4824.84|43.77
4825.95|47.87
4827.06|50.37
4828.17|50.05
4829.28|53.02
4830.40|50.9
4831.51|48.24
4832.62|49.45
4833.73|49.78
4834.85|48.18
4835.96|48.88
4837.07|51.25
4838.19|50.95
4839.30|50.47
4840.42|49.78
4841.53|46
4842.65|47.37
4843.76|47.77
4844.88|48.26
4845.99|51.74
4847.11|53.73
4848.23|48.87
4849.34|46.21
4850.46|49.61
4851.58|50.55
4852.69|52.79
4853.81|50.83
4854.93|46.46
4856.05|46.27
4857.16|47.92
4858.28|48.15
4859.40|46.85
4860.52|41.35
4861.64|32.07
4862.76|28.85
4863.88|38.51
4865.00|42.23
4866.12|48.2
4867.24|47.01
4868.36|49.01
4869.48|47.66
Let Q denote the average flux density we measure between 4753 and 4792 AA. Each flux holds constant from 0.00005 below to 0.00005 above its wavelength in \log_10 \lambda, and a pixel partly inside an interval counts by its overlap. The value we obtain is 50.5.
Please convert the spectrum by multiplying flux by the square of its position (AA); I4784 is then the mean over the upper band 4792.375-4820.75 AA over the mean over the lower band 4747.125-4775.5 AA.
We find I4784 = 1.0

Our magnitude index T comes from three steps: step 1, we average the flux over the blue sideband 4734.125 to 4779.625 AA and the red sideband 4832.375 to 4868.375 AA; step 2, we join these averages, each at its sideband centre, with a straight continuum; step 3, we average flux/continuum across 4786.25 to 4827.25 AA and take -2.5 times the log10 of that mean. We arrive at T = -0.02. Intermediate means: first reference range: 50.7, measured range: 49.8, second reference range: 47.1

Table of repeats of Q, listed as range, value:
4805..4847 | 49.5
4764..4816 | 50.5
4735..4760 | 50.4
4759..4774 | 50.9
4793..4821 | 50.4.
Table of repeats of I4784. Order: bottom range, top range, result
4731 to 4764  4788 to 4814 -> 1.02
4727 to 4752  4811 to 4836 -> 1.03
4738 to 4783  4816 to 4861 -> 1.00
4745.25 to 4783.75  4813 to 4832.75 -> 1.00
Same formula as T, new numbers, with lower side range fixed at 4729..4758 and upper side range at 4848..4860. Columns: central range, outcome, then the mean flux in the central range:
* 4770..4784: -0.052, 52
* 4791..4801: -0.052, 51.7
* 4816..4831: -0.021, 49.9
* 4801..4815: 0.001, 49.1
